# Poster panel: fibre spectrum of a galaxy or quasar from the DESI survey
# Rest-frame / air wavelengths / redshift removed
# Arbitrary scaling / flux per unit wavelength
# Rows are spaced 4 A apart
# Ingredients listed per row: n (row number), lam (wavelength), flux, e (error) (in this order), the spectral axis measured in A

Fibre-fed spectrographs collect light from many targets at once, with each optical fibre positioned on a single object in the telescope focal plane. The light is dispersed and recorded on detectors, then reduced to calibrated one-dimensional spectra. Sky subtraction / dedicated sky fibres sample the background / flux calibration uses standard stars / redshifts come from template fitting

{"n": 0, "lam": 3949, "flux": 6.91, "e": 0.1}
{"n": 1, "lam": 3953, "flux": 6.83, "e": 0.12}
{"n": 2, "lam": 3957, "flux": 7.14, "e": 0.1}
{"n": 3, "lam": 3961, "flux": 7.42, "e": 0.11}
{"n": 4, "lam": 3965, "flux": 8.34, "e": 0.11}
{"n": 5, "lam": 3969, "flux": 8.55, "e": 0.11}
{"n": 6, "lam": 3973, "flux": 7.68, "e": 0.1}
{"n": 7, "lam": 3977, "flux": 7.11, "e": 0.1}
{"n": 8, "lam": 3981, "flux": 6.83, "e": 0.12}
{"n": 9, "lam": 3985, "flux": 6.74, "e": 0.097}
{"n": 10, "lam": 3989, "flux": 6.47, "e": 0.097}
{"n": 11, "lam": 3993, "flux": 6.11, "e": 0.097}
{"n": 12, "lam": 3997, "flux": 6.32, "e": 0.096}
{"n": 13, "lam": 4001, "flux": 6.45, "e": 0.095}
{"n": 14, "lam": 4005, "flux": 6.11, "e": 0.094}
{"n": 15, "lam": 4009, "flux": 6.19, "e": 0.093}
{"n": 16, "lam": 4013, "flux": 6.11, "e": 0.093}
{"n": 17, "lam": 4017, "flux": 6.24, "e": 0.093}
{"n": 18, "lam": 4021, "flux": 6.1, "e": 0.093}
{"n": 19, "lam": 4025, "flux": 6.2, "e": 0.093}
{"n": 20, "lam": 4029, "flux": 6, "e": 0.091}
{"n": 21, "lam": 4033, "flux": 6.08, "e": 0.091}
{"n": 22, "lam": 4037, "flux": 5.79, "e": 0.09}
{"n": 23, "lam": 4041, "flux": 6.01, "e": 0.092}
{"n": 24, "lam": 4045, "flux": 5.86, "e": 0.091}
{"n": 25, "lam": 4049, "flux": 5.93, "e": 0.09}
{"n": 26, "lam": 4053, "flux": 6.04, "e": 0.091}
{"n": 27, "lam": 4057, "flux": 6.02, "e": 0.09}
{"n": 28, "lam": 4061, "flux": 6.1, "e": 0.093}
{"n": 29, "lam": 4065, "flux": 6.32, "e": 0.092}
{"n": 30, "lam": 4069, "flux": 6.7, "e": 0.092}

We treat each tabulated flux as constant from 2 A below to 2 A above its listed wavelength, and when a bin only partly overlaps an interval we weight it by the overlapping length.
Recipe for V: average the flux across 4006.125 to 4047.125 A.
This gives 6.06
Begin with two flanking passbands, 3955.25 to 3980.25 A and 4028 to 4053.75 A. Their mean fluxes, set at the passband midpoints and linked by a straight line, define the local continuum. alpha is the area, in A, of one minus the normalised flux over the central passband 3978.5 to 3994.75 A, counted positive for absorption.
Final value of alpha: 1.5 A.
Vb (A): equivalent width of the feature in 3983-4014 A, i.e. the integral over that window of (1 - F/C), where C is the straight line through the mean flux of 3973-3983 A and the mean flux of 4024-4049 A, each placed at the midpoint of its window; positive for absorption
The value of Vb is 1.8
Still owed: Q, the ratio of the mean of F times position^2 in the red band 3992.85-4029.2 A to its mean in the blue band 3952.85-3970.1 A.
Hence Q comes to 0.8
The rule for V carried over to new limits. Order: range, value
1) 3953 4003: 7.09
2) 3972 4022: 6.48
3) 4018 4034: 6.11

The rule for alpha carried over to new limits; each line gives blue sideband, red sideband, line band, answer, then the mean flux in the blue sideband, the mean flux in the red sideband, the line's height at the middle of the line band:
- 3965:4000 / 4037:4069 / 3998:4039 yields 2.6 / 7.04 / 6.07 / 6.54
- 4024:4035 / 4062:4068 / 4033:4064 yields 1.2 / 6.08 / 6.35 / 6.22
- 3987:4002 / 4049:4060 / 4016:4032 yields 0.1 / 6.33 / 6.02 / 6.18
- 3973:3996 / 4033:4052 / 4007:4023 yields 0.4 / 6.73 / 5.92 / 6.3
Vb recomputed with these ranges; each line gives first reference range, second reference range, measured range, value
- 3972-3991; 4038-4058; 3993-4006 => 0.8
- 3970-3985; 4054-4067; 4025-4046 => 1.6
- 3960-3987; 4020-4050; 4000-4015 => 1.1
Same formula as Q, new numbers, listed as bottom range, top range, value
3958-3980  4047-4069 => 0.83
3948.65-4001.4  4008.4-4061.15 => 0.88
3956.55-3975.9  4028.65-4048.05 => 0.78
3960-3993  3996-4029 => 0.86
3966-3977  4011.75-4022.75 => 0.79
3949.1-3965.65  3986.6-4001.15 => 0.88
